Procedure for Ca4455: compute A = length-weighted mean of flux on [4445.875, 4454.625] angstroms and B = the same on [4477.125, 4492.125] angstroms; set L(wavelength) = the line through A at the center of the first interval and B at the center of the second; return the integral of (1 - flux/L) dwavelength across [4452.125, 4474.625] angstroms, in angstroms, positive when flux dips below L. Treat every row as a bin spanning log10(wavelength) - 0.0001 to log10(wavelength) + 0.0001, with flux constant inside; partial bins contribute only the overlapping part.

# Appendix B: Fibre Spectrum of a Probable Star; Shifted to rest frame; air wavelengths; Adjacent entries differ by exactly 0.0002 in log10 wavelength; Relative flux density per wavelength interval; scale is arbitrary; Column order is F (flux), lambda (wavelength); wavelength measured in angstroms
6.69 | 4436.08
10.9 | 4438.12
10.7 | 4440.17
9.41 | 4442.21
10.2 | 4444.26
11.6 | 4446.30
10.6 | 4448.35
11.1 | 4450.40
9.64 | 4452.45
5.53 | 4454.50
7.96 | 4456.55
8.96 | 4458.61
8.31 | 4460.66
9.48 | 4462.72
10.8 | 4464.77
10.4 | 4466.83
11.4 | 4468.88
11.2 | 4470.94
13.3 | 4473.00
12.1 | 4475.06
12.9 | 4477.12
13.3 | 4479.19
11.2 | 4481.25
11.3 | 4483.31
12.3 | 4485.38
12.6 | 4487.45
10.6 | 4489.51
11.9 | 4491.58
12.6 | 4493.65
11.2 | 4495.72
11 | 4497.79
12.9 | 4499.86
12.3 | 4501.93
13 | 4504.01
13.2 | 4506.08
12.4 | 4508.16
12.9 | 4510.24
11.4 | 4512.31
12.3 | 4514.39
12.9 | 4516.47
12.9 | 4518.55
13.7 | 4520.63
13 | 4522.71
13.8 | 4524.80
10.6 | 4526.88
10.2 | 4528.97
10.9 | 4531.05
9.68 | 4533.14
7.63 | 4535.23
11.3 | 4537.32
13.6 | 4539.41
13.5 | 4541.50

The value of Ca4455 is 2.08 angstroms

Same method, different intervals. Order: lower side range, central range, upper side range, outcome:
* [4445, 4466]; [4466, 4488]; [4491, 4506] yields -2.4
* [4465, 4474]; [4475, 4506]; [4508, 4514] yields -0.6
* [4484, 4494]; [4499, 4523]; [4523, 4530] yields -1.9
